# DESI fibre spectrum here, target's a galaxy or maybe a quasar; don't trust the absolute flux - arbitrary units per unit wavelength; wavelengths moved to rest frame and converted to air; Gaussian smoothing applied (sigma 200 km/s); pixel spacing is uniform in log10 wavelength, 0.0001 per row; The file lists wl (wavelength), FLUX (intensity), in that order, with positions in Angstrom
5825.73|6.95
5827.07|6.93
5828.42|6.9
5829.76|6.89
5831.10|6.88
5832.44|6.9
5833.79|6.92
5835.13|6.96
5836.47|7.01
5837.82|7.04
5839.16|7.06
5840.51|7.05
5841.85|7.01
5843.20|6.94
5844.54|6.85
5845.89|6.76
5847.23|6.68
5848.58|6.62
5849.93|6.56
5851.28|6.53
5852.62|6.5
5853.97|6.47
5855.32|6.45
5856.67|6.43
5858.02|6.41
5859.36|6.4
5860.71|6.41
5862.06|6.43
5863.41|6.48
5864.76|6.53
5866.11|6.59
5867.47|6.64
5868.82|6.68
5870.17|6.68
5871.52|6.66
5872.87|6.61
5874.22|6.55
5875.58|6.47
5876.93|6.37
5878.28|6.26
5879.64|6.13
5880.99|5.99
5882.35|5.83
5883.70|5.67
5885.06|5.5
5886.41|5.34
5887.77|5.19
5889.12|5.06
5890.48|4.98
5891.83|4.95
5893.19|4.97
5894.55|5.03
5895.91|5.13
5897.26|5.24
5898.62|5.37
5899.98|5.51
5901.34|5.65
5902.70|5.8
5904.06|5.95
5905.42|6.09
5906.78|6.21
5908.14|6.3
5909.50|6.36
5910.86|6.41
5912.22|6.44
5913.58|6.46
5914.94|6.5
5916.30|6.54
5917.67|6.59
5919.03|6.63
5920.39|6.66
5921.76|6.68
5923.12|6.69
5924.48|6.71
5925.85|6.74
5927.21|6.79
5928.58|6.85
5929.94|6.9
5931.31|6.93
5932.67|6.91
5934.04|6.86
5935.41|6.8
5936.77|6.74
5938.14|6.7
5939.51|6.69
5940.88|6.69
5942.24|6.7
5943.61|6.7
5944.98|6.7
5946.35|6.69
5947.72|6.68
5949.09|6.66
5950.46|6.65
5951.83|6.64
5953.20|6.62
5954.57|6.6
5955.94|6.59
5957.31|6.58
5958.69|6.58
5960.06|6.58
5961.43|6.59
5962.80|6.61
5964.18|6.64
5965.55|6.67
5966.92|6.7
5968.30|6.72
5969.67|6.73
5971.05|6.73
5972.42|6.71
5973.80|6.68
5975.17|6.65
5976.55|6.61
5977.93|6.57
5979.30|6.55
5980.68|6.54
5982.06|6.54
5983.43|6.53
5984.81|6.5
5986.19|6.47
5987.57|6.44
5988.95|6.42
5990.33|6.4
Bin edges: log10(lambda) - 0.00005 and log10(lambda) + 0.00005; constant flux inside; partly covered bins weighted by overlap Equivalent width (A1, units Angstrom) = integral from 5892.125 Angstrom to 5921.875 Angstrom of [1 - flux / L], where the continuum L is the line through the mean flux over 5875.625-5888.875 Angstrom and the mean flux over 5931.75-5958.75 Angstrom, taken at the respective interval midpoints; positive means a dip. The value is 0.8 Angstrom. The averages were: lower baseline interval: 5.82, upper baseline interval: 6.69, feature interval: 6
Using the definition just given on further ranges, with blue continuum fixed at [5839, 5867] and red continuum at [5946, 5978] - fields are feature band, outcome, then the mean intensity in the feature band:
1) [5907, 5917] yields 0.3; 6.42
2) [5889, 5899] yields 2.3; 5.08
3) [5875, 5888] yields 1.4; 5.89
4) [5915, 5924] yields 0.0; 6.63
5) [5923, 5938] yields -0.4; 6.81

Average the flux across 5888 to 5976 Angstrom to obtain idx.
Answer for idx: 6.39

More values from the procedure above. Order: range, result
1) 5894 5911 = 5.76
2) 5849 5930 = 6.18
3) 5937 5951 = 6.69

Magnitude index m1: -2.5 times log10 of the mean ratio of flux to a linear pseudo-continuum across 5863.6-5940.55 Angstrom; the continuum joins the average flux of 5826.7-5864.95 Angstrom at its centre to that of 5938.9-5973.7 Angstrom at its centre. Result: 0.081 mag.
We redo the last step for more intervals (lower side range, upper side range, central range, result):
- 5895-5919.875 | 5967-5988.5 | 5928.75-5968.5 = -0.05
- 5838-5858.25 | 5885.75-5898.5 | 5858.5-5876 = -0.09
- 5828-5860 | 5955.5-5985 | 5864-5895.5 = 0.14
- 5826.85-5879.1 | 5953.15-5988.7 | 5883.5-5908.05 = 0.22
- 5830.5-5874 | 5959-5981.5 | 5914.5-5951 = -0.01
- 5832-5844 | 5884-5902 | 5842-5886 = -0.05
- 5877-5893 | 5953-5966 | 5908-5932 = -0.10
